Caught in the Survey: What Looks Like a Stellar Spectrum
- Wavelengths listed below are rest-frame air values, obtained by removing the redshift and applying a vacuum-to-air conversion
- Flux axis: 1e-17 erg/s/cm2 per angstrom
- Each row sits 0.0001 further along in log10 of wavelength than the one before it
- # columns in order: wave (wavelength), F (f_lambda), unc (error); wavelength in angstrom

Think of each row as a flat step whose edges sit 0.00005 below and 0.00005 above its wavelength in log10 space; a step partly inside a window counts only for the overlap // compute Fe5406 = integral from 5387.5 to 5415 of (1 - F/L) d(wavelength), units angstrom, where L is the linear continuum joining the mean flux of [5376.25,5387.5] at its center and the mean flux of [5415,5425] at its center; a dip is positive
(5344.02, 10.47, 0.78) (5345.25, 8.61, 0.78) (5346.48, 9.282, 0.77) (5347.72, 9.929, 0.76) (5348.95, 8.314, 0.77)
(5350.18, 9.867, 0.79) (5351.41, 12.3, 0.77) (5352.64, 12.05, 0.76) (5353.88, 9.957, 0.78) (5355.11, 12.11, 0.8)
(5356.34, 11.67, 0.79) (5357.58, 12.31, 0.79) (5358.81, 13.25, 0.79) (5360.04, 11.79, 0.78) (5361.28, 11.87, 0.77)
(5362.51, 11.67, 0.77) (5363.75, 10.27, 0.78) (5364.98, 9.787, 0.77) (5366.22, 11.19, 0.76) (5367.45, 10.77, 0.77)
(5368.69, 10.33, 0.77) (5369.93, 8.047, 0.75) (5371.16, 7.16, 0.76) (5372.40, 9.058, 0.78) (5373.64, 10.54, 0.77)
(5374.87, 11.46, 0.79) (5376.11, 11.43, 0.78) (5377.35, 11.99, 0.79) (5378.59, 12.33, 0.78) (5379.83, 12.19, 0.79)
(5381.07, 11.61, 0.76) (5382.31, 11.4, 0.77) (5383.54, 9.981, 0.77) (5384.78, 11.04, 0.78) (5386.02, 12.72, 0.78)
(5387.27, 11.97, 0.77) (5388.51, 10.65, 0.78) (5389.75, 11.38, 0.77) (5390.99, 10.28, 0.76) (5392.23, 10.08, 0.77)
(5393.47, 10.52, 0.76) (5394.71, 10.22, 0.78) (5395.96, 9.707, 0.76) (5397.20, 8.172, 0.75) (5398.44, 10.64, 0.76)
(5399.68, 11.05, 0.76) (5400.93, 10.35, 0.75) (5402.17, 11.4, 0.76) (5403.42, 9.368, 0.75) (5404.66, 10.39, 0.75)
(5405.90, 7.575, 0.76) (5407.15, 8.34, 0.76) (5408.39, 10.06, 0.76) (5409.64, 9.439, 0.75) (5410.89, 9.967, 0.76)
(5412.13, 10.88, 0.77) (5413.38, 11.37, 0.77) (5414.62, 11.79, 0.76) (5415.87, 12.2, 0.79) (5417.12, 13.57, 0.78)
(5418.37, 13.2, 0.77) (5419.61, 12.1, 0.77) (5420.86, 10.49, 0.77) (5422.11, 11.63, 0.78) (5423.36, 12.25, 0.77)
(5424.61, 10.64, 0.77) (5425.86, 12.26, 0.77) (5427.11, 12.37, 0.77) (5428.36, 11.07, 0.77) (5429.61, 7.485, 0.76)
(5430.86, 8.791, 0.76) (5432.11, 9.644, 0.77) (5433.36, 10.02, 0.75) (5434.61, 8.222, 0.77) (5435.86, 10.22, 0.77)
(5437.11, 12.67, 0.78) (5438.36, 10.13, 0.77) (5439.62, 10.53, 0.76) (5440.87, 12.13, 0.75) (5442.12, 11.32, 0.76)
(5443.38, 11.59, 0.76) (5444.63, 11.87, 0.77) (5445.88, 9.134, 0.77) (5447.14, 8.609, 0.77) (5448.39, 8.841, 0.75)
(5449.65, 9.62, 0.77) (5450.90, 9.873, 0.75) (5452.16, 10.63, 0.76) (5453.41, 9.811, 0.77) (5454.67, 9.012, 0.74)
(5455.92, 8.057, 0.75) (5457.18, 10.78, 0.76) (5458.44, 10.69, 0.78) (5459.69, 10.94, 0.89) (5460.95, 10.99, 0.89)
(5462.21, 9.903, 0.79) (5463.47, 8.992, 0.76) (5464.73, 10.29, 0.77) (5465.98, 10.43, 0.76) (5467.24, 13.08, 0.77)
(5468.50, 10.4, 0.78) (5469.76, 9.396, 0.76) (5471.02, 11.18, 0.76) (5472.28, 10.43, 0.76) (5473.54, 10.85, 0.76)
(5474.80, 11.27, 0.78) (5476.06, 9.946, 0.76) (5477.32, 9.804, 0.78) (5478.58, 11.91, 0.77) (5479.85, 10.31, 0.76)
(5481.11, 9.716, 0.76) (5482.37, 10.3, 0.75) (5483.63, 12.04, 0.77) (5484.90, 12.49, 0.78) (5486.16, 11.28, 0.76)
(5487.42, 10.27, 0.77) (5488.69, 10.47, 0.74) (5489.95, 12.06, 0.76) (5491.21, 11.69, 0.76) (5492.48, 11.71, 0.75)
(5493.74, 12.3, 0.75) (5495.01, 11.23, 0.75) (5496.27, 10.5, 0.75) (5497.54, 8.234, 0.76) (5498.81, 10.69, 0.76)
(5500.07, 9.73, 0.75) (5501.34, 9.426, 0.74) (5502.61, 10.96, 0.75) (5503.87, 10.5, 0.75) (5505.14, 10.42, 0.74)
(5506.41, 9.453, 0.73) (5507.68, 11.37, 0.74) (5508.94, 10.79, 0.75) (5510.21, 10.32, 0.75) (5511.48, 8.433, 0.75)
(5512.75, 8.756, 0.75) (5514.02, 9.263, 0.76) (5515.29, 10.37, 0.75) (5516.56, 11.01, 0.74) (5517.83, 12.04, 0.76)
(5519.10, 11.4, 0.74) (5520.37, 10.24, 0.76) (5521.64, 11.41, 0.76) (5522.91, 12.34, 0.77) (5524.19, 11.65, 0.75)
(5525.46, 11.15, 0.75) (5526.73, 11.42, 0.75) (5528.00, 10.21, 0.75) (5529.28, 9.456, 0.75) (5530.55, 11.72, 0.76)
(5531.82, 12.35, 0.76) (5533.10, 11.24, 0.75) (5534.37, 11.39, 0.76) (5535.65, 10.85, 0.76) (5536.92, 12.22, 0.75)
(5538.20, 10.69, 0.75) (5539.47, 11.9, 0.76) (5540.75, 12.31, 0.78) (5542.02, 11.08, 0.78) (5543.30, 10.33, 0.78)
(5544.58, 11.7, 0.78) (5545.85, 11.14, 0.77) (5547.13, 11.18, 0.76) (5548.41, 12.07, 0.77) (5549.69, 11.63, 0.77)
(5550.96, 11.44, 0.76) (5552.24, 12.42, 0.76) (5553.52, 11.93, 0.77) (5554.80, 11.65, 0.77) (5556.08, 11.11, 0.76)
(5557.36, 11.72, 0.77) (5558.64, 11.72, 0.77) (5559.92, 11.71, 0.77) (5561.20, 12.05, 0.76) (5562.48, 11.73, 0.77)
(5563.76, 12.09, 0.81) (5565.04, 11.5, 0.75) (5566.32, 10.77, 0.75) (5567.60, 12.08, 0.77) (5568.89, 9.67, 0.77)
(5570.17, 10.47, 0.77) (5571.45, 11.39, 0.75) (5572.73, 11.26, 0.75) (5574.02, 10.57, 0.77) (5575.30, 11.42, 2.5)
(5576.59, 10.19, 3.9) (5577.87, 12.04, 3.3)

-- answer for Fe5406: 3.9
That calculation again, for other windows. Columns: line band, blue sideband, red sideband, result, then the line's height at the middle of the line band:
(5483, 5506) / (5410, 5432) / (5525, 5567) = 1.0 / 11.4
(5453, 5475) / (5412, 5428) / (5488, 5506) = 1.7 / 11.2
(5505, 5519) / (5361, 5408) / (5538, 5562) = 1.4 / 11.3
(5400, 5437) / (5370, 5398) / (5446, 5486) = -0.3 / 10.5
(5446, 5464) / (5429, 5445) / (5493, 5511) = 1.1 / 10.4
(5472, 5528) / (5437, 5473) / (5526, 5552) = 0.8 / 10.9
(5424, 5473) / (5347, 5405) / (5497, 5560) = 2.5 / 10.9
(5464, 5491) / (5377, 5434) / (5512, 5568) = 0.5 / 11.1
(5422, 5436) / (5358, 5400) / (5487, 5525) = 0.5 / 10.7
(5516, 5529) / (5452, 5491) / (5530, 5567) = 0.0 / 11.2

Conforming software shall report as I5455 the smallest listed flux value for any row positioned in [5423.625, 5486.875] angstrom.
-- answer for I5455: 7.485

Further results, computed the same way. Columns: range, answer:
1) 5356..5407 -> 7.16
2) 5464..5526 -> 8.234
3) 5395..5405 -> 8.172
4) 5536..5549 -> 10.33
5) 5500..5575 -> 8.433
